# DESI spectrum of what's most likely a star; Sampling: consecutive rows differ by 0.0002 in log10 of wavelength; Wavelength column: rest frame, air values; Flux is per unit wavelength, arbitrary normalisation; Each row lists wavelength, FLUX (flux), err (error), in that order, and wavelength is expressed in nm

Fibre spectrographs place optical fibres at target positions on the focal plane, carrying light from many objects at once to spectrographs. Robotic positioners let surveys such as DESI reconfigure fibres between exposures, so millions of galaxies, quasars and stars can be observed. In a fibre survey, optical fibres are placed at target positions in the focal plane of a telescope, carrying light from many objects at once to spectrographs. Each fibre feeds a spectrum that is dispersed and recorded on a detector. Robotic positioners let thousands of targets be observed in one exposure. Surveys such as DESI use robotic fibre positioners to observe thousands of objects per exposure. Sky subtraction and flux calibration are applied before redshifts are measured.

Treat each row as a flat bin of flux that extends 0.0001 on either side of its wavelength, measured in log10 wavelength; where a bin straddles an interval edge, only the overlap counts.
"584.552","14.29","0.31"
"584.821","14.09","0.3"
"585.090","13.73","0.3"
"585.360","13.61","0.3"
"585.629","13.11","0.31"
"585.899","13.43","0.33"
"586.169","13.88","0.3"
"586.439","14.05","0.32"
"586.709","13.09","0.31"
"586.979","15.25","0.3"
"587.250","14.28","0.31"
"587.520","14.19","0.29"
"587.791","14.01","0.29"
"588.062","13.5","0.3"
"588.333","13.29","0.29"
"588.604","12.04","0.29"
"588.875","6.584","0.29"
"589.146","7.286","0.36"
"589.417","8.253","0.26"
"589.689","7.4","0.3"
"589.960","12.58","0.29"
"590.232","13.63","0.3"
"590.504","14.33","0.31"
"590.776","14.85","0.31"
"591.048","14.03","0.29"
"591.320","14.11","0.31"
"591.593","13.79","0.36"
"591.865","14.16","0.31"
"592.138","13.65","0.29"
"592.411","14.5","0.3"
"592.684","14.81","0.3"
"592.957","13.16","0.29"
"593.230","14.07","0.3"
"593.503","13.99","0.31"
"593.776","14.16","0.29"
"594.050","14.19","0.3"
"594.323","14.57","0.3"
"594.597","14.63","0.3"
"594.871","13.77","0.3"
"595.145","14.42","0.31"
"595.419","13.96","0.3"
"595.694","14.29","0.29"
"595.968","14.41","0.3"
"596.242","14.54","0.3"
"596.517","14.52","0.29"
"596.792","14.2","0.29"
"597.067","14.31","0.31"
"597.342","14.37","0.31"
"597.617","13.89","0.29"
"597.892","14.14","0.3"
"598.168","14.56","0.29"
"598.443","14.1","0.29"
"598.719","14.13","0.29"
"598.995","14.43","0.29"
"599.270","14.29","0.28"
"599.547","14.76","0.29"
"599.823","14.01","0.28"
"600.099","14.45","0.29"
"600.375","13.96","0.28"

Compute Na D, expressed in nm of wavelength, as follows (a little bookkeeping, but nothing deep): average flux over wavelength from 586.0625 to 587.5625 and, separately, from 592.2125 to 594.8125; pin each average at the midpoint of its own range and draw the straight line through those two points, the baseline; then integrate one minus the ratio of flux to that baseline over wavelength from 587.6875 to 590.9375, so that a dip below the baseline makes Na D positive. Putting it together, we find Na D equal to 0.62 nm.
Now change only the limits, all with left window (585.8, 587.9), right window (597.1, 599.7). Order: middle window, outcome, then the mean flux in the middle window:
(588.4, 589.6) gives 0.45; 8.77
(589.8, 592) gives 0.04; 13.9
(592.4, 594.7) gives 0.00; 14.2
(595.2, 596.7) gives -0.01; 14.3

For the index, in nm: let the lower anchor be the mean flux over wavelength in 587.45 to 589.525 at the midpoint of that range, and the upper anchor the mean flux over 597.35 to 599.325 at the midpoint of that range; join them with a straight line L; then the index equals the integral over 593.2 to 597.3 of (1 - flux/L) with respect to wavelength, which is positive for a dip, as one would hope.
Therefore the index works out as -0.322 nm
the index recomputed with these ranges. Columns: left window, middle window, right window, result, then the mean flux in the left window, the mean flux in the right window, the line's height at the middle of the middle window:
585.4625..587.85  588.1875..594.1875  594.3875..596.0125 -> 0.603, 13.9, 14.2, 14.1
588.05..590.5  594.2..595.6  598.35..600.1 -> -0.176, 10.6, 14.3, 12.7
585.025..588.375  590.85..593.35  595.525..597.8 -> 0.005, 13.8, 14.3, 14.1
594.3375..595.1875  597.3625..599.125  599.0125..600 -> 0.016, 14.3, 14.4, 14.4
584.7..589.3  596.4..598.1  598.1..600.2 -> -0.017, 12.9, 14.3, 14.1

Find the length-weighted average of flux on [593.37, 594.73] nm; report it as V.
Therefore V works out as 14.3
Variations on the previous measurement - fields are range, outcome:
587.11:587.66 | 14.2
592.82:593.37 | 13.6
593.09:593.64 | 14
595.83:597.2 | 14.4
